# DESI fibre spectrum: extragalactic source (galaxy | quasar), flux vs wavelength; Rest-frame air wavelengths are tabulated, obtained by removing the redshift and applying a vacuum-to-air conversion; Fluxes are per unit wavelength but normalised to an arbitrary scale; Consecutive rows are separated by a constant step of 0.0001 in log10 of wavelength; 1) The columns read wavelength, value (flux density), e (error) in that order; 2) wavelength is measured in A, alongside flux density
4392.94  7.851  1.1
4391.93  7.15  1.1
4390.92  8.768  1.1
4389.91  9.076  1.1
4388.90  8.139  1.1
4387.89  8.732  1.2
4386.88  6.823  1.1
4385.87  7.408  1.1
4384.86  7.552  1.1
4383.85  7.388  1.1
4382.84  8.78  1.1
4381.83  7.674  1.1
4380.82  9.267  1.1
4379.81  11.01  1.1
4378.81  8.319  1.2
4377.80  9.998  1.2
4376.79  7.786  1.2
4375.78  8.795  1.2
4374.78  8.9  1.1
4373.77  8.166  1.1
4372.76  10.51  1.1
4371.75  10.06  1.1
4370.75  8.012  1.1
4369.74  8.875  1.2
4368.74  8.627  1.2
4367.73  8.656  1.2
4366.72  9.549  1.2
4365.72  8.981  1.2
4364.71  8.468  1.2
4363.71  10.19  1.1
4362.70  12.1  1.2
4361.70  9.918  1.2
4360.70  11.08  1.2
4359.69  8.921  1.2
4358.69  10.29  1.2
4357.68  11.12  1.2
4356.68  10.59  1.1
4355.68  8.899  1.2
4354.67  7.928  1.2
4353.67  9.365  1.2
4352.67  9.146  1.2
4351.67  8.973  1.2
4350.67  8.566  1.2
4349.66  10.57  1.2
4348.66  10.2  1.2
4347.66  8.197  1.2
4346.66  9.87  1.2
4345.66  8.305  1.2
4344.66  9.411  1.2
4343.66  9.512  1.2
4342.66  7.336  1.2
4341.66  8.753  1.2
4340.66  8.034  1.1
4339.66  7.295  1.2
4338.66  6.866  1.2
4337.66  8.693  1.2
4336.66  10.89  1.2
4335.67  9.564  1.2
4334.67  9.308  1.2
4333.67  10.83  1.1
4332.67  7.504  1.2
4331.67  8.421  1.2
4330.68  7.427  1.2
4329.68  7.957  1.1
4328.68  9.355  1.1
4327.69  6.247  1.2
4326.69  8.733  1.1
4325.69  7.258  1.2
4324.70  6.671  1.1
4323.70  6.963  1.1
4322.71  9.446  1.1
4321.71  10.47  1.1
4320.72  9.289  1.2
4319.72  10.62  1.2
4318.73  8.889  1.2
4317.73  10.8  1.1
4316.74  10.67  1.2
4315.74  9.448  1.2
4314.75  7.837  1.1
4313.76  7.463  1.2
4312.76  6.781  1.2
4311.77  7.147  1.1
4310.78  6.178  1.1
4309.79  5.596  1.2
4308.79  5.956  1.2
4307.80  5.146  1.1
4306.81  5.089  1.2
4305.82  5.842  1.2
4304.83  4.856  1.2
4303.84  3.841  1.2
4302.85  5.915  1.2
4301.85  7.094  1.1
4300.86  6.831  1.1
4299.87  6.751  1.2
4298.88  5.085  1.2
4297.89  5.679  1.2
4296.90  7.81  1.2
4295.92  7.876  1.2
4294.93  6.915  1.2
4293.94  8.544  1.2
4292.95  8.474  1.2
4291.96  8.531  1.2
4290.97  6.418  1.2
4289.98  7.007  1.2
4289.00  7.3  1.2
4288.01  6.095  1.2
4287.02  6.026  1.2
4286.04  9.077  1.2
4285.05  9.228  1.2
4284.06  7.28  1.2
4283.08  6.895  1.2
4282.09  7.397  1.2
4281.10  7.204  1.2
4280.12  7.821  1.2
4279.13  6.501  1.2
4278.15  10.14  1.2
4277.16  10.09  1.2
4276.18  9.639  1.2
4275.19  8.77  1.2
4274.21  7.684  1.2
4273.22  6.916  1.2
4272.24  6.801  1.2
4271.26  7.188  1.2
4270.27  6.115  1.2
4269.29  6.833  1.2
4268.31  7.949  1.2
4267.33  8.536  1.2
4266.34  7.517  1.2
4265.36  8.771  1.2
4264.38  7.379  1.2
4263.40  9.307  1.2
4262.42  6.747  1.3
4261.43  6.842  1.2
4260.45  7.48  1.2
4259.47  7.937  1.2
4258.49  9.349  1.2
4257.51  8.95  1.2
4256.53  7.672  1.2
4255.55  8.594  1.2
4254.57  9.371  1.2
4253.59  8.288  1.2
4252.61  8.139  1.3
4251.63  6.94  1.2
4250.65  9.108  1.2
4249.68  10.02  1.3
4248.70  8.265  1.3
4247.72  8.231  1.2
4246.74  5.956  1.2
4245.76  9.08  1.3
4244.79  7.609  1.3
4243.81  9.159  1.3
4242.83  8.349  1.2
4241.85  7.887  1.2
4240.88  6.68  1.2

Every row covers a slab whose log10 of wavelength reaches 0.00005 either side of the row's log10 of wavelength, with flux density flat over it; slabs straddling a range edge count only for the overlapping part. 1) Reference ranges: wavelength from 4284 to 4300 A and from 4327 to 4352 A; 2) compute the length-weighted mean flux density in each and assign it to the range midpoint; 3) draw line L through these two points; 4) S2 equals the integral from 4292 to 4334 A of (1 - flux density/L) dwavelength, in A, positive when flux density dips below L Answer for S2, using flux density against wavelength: 2.3 A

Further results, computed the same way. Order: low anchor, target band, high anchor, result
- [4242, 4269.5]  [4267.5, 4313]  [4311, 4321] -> 7.8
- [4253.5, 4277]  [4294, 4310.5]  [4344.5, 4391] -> 4.5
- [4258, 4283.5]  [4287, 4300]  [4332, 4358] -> 1.8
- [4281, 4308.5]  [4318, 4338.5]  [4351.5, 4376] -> -1.6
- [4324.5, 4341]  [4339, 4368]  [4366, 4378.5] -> -2.1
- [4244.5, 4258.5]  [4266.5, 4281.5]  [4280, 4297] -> 0.0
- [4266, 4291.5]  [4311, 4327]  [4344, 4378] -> -0.2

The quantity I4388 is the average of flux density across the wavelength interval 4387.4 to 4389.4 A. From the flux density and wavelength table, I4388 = 8.44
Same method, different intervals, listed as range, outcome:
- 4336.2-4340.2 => 8.4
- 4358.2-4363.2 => 10.5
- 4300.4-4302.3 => 6.96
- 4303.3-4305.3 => 4.38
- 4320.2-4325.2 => 8.58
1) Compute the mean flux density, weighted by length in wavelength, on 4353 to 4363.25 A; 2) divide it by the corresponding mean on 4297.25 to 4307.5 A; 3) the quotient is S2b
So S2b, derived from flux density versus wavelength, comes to 1.75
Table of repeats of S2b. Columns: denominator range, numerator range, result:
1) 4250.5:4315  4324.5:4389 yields 1.21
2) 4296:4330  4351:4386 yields 1.25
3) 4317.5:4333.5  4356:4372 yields 1.14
